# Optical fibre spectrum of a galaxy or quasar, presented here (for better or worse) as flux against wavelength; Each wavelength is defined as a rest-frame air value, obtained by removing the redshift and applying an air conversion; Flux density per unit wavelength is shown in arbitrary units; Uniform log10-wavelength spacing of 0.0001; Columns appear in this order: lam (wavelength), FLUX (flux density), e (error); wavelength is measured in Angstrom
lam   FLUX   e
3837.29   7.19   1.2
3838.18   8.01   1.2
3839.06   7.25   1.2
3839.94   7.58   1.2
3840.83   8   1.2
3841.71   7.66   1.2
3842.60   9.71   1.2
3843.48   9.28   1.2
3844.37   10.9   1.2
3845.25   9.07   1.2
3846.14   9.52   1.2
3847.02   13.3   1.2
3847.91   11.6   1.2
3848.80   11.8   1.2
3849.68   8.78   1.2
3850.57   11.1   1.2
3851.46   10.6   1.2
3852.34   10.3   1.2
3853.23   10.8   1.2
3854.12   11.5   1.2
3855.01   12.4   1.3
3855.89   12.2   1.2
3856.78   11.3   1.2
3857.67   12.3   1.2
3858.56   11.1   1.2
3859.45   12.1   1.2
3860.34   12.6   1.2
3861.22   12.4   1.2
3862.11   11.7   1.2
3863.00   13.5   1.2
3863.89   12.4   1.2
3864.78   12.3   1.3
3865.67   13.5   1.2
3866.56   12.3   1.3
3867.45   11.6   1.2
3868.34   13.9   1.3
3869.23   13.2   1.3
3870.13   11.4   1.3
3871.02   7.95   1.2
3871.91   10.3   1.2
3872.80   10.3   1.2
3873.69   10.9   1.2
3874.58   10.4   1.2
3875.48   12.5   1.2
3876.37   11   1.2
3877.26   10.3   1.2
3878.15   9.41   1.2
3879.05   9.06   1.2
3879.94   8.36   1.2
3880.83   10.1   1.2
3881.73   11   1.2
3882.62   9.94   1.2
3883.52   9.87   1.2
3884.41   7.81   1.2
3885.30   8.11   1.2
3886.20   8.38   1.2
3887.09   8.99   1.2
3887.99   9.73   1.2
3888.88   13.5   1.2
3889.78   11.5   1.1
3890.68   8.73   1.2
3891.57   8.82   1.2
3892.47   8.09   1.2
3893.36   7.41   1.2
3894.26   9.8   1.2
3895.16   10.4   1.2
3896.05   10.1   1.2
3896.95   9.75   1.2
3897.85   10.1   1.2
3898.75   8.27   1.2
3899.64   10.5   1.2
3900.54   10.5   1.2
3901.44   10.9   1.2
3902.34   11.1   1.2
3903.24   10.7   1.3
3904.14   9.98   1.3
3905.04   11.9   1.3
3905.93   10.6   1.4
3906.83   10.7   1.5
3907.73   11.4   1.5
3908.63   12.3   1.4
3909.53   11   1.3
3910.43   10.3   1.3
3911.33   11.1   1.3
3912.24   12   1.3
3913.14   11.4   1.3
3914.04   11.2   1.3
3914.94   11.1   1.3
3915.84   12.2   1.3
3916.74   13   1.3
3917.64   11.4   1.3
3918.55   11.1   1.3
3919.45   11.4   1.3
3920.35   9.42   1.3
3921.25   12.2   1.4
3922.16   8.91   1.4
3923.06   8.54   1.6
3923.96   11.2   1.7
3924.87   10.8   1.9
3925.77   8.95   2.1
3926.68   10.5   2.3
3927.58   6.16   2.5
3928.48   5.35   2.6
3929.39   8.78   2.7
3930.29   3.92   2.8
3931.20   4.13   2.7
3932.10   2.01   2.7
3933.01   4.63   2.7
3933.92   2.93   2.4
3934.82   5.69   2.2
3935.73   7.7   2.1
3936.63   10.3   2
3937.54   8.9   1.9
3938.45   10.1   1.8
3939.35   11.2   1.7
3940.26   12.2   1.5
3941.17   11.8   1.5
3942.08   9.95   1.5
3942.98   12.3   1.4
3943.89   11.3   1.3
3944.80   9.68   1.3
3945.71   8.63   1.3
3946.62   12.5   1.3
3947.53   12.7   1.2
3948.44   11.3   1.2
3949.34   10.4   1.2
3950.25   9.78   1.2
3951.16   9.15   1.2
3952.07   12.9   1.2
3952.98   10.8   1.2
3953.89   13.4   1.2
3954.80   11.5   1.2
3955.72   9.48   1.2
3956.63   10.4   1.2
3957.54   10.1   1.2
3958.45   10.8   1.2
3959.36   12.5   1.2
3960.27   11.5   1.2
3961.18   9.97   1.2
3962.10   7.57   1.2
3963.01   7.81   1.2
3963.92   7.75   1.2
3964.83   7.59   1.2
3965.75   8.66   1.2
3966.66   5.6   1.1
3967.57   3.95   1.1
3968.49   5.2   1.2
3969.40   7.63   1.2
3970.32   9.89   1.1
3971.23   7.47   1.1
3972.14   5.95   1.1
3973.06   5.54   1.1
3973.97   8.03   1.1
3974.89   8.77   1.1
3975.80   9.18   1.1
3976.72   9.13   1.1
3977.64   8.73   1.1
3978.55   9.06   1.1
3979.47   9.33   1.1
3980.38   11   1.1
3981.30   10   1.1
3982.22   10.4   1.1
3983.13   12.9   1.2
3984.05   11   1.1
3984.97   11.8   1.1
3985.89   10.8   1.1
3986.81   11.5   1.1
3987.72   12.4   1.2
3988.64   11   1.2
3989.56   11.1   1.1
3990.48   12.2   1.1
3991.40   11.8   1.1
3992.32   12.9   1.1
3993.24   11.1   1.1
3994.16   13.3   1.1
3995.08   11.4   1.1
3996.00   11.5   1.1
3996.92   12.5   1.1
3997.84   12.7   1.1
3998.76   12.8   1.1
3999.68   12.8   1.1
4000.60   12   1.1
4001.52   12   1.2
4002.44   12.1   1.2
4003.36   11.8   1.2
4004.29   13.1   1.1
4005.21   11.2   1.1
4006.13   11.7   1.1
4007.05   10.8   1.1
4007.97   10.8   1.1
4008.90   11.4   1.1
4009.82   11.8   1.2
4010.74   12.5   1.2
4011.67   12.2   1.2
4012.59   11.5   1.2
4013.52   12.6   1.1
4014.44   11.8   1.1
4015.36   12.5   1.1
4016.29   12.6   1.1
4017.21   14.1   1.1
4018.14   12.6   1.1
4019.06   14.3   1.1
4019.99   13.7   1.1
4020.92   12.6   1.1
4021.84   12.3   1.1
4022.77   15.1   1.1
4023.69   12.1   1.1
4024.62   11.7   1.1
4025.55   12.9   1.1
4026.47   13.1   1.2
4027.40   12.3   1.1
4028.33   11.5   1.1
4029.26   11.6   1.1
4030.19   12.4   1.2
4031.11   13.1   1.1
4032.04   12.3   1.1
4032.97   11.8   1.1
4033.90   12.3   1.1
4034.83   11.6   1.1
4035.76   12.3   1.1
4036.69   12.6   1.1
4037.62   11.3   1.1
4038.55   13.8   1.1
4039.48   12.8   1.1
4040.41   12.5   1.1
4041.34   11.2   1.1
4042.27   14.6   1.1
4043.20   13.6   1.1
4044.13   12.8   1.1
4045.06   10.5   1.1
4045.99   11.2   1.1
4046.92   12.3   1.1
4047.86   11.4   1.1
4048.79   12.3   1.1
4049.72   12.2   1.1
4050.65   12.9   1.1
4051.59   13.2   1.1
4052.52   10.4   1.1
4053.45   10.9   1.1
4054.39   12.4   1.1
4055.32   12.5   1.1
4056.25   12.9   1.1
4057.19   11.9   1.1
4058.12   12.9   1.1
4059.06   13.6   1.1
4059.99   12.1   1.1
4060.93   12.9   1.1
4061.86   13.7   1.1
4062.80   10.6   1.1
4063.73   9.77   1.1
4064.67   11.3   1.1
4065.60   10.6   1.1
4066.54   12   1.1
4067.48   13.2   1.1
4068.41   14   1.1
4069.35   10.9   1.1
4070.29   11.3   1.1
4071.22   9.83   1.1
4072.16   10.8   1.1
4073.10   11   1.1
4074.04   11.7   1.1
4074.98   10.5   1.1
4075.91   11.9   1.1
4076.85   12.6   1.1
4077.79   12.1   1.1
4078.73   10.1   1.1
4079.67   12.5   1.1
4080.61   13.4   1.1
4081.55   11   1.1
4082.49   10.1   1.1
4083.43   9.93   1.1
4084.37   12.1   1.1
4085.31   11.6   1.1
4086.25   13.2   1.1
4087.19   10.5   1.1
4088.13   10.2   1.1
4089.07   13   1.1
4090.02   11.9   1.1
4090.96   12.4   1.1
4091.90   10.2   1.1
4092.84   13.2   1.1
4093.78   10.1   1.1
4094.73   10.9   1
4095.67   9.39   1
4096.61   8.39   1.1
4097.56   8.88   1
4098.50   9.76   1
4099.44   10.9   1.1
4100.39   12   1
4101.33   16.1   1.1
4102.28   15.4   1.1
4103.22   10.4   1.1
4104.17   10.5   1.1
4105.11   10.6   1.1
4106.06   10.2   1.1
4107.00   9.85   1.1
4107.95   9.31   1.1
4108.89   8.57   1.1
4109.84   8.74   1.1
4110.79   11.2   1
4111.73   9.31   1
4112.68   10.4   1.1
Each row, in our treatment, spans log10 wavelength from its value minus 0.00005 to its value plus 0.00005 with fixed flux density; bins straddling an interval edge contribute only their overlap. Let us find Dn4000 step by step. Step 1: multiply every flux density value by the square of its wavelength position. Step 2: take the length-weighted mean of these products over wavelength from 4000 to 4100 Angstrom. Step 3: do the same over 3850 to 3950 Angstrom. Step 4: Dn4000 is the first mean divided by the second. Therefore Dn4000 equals 1.25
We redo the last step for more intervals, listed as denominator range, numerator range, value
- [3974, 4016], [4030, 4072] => 1.09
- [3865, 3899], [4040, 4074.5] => 1.29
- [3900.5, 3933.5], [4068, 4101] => 1.25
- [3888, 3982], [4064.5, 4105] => 1.29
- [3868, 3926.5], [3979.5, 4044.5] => 1.24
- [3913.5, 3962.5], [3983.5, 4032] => 1.30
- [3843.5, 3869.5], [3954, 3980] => 0.78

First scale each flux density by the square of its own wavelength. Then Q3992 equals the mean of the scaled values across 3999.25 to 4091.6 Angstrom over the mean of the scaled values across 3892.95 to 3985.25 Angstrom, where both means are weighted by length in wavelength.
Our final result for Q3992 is 1.33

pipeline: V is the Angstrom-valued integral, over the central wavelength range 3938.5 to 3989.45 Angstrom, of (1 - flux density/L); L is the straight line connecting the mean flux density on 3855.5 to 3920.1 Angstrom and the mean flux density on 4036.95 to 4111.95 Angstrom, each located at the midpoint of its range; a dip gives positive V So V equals 5.7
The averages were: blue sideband 10.8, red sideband 11.6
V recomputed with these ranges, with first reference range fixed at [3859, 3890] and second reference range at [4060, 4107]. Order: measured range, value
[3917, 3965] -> 6.8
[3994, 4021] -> -2.5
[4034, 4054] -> -1.6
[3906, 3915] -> -0.2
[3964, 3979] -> 4.9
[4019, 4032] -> -1.6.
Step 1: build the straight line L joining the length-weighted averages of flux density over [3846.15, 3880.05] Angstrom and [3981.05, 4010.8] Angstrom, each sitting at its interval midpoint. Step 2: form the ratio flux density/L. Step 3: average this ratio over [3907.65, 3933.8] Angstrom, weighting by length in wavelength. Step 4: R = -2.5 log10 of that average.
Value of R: 0.22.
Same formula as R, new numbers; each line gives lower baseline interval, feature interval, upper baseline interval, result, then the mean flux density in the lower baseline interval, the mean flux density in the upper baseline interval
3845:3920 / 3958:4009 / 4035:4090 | 0.12 mag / 10.8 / 11.9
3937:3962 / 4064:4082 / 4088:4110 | -0.07 mag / 10.9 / 10.9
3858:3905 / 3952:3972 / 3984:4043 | 0.26 mag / 10.6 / 12.3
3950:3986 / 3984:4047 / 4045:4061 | -0.13 mag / 9.31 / 12.2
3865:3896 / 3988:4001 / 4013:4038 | 0.00 mag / 10.3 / 12.6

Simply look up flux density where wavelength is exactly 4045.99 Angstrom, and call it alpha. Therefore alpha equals 11.2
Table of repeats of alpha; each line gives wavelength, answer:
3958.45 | 10.8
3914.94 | 11.1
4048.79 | 12.3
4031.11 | 13.1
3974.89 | 8.77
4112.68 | 10.4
